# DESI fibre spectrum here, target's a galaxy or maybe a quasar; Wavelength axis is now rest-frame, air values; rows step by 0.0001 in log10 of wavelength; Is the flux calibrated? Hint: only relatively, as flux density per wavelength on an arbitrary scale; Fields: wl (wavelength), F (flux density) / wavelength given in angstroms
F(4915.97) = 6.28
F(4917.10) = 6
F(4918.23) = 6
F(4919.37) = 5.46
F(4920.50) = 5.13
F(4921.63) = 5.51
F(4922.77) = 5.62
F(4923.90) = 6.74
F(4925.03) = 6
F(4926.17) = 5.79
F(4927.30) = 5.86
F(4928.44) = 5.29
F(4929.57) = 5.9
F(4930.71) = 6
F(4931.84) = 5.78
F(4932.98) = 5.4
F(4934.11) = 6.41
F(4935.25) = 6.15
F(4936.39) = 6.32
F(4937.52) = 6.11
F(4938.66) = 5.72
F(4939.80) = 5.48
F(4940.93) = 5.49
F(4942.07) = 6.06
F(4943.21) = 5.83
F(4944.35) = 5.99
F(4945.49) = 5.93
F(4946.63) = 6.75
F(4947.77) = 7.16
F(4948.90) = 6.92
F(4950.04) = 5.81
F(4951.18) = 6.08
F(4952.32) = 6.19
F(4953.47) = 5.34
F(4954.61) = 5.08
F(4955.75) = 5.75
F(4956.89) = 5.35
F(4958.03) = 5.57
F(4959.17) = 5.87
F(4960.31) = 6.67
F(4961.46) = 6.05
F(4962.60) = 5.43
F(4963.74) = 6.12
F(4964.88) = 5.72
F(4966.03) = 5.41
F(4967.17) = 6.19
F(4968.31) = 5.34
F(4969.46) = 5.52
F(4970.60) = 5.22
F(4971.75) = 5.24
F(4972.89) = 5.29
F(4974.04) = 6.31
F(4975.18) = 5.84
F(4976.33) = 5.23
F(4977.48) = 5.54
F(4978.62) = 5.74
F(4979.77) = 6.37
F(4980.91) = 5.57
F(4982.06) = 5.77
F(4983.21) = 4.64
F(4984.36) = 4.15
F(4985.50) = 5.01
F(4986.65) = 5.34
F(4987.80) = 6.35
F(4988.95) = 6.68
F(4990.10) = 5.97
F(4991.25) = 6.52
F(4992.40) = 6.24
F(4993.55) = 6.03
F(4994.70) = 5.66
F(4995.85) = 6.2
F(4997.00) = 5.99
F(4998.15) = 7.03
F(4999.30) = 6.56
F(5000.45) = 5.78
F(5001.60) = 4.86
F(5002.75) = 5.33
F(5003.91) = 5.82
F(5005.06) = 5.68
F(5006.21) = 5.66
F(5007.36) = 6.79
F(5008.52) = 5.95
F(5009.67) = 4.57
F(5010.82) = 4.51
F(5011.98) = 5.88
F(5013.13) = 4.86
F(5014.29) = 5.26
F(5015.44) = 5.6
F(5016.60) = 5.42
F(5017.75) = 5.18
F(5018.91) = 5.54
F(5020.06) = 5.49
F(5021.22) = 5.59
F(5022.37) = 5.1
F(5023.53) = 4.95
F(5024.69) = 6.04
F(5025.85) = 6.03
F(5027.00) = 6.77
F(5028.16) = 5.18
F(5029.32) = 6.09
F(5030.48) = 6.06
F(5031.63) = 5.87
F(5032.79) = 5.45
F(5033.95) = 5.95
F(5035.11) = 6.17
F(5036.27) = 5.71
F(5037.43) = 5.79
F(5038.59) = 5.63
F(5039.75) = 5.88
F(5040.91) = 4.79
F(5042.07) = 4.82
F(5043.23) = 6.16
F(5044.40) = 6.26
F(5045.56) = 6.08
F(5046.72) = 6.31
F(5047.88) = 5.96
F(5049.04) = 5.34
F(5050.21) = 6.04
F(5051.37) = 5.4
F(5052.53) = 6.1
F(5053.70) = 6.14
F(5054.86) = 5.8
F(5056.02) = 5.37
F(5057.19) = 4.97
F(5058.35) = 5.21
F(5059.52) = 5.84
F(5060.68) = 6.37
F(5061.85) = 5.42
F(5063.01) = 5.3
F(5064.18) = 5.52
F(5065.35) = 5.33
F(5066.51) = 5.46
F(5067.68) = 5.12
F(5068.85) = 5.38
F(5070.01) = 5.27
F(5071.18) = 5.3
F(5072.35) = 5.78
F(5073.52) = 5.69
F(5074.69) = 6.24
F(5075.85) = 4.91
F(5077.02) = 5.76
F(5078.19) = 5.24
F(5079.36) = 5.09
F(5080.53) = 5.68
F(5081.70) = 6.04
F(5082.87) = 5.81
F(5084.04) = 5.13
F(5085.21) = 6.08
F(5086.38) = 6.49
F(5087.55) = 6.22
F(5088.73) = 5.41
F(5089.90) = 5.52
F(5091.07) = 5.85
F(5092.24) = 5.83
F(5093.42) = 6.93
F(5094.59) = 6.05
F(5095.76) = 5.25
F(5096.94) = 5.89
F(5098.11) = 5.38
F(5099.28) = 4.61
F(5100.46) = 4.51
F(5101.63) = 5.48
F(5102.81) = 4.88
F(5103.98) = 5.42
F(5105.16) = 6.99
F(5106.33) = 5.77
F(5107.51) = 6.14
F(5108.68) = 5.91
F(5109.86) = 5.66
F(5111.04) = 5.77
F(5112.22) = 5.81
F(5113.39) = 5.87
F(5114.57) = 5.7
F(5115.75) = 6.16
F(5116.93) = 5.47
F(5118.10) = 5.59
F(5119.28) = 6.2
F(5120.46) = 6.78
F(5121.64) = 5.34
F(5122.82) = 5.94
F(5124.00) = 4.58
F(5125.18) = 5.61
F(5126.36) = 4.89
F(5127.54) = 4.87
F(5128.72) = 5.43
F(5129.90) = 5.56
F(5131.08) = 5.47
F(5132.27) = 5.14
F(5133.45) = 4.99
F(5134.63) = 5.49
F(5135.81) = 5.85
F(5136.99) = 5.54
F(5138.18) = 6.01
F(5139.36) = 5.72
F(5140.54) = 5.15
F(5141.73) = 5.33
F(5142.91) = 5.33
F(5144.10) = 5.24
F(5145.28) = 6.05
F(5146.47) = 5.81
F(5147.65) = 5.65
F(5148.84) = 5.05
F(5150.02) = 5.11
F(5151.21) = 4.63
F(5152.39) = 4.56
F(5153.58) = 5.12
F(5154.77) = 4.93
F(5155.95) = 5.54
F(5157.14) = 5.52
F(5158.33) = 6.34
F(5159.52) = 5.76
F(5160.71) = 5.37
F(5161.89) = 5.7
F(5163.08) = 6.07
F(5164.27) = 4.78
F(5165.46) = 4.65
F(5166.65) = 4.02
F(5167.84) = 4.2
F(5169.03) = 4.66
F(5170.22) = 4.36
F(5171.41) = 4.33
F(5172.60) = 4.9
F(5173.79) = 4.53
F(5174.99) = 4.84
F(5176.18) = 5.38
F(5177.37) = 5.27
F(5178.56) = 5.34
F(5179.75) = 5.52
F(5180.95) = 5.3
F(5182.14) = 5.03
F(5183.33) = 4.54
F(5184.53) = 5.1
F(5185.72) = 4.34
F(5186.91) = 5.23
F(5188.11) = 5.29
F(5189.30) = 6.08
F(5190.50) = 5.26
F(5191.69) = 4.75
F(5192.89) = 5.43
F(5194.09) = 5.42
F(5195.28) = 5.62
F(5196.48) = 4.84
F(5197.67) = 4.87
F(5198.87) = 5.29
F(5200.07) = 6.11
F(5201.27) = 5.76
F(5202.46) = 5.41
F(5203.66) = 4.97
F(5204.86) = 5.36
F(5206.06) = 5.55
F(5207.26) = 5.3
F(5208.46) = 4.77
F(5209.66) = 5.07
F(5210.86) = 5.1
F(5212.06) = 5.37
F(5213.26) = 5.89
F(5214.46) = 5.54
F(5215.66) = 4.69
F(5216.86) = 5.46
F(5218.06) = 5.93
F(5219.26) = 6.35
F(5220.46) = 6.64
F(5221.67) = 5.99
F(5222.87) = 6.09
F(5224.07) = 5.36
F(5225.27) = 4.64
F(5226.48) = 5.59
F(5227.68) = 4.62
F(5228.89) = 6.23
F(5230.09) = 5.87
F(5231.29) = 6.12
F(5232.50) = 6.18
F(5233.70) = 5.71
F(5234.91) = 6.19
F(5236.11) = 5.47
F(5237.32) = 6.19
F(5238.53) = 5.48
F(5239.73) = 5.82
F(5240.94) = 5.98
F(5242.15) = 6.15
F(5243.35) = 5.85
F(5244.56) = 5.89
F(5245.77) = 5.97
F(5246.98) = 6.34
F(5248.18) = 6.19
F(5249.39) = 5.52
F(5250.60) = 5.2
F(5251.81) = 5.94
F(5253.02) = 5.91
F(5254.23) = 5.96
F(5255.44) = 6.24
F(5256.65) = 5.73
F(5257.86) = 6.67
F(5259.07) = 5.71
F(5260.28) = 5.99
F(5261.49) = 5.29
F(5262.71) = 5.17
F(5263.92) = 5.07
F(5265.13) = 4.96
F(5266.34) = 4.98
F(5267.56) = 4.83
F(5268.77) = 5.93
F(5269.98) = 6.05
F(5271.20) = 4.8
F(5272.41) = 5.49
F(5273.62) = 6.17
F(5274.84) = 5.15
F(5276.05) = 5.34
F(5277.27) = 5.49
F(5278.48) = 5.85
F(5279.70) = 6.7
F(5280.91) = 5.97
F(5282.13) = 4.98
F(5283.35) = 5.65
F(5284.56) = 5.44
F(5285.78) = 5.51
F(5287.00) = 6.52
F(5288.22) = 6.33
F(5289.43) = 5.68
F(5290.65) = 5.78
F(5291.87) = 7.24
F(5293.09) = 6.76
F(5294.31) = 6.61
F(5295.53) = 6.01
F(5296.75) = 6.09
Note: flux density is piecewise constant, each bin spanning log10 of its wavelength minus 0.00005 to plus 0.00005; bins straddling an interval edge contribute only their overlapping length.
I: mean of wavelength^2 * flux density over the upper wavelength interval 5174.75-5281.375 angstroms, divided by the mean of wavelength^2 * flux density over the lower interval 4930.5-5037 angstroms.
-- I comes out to 1.06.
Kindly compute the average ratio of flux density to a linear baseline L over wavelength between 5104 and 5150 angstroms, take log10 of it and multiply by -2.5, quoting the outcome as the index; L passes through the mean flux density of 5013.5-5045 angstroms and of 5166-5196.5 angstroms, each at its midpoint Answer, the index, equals -0.08 mag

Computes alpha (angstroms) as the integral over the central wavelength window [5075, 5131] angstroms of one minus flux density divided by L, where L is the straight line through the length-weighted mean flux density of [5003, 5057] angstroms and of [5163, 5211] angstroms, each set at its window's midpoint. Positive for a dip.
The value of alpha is -2.67 angstroms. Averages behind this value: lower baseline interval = 5.67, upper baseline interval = 5.08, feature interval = 5.65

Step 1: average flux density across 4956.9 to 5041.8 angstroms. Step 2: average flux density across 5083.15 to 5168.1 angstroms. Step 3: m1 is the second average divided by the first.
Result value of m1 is 0.97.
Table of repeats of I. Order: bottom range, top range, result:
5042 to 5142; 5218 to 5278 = 1.08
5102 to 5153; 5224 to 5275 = 1.08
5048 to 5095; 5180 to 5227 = 1.00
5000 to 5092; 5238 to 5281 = 1.10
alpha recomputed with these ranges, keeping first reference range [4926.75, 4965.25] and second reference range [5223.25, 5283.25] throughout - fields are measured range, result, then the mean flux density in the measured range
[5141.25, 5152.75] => 1.0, 5.29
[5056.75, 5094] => 1.3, 5.63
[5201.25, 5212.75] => 1.0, 5.25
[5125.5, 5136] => 0.9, 5.29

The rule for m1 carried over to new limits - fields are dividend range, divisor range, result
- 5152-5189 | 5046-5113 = 0.89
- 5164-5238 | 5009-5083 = 0.95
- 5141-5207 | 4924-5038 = 0.90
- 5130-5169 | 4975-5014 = 0.93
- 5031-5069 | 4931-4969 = 0.96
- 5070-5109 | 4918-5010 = 0.97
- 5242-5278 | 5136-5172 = 1.08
